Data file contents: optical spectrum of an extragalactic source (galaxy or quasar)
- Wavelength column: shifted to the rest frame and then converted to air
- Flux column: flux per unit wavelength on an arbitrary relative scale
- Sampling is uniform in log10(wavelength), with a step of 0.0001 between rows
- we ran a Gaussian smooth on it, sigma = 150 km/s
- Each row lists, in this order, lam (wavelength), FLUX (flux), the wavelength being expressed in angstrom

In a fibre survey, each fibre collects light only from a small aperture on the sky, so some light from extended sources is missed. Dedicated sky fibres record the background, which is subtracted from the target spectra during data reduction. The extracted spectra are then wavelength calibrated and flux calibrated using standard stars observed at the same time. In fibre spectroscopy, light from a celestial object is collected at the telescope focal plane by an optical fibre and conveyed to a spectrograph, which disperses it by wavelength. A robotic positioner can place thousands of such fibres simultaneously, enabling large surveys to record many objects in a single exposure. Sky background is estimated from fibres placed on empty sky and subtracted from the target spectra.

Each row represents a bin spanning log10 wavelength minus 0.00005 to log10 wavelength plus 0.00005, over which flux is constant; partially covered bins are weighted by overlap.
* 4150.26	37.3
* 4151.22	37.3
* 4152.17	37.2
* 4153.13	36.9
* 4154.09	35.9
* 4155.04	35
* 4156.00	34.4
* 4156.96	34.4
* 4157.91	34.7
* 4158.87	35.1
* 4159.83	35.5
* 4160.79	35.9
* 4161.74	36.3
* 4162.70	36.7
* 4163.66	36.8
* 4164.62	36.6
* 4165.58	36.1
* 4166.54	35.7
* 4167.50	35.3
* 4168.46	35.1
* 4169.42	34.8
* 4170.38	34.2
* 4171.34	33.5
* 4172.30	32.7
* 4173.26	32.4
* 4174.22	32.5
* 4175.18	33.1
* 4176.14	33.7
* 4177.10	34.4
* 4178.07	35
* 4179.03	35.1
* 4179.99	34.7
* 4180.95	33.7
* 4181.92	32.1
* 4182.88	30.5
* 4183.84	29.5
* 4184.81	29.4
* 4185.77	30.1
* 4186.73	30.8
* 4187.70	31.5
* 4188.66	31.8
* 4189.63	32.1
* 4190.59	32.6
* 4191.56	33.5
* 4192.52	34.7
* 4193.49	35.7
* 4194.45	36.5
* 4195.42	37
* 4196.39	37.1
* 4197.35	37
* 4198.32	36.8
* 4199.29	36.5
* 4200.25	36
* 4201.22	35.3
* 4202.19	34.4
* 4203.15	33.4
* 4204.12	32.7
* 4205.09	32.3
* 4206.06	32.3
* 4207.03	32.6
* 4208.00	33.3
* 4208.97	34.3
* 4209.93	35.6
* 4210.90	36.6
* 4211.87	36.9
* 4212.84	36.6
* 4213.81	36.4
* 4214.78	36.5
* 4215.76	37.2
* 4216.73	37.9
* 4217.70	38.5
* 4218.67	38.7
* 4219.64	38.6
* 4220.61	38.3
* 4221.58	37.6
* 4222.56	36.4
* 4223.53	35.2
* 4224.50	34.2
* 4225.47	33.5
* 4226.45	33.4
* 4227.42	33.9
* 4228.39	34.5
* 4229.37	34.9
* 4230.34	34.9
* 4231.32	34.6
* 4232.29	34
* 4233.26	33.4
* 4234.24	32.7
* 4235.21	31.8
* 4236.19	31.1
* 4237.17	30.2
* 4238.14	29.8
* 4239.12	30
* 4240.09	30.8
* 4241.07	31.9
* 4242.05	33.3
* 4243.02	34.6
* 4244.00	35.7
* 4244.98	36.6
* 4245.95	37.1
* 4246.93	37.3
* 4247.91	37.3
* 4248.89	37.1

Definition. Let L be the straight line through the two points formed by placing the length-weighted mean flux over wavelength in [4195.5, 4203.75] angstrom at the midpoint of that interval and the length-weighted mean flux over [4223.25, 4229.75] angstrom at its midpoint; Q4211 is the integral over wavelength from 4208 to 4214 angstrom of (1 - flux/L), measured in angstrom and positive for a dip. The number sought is -0.12 angstrom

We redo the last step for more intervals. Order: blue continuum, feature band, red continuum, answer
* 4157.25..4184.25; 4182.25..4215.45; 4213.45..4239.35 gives 0.5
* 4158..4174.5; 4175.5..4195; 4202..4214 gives 1.0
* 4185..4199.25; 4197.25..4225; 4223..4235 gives -1.4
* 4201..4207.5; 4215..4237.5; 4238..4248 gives -0.9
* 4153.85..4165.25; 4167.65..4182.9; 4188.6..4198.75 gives 0.7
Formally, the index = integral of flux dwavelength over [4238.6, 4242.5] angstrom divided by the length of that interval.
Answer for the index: 31.4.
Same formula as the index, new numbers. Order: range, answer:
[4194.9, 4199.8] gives 36.9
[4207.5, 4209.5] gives 34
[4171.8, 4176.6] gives 32.9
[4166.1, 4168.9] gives 35.4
